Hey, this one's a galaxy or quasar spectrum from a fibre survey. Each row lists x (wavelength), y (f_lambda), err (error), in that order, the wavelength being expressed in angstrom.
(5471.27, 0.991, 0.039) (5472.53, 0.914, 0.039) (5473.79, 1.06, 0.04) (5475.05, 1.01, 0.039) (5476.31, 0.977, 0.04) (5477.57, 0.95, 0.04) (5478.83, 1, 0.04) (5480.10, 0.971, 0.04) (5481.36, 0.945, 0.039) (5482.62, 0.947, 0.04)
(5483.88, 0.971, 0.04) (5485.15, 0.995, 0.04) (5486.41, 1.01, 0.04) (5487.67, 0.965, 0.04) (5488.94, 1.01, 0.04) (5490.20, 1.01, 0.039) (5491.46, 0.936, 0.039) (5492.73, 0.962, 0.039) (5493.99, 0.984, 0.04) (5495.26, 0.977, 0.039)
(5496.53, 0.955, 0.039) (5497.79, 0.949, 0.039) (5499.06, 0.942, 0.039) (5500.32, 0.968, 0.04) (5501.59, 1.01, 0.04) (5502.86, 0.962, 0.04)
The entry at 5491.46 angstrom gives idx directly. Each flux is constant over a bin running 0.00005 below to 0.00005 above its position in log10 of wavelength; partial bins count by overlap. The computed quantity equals 0.936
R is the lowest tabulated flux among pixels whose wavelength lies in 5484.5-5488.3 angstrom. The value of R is 0.965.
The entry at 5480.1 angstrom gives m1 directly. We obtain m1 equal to 0.971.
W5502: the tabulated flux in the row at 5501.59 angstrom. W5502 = 1.01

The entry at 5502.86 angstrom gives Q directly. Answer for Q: 0.962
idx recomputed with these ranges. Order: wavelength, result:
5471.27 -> 0.991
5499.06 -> 0.942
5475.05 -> 1.01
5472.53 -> 0.914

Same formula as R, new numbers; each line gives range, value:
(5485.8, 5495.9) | 0.936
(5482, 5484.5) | 0.947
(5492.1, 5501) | 0.942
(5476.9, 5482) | 0.945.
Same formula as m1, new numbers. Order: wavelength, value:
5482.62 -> 0.947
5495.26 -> 0.977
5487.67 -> 0.965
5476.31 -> 0.977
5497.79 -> 0.949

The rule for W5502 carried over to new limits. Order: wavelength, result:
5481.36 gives 0.945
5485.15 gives 0.995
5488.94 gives 1.01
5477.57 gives 0.95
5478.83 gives 1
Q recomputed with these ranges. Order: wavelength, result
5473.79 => 1.06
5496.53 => 0.955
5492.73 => 0.962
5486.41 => 1.01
